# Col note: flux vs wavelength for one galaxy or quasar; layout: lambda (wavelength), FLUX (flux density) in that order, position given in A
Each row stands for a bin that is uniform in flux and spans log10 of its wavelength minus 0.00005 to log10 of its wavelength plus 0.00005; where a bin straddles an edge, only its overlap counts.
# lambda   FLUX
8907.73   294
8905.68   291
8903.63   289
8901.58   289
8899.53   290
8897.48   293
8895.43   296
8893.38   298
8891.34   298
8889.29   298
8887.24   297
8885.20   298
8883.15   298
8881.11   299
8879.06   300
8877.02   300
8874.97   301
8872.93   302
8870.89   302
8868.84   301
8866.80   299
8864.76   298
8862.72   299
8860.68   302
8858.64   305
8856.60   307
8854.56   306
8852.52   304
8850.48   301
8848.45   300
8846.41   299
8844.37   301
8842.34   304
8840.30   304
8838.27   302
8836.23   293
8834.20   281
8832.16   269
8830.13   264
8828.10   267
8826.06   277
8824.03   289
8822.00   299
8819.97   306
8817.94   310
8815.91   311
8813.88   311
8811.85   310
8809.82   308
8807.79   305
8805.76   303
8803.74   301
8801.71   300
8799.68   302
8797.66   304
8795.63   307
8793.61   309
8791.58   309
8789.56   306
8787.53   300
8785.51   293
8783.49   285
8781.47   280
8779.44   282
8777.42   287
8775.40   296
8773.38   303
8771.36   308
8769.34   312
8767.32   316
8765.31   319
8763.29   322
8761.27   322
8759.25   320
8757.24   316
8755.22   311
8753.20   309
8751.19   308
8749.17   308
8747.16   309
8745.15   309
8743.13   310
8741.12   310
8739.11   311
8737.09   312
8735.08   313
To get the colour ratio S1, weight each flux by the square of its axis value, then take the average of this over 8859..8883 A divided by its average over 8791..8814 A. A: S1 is 1.00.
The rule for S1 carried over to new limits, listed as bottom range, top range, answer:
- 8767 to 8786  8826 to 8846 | 0.98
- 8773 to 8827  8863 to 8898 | 1.02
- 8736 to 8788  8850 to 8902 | 1.00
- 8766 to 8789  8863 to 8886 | 1.03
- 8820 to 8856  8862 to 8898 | 1.03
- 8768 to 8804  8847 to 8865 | 1.03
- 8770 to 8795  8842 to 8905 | 1.03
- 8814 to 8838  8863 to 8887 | 1.05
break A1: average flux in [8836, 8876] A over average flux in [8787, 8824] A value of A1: 0.99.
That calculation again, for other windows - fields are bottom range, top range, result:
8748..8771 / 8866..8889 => 0.95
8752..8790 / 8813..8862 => 0.97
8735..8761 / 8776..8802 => 0.95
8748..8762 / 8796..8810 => 0.97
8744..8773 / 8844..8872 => 0.96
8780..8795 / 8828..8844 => 0.97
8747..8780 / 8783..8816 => 0.98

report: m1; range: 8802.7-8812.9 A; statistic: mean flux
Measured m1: 305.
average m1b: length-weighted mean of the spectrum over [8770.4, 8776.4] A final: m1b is 302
